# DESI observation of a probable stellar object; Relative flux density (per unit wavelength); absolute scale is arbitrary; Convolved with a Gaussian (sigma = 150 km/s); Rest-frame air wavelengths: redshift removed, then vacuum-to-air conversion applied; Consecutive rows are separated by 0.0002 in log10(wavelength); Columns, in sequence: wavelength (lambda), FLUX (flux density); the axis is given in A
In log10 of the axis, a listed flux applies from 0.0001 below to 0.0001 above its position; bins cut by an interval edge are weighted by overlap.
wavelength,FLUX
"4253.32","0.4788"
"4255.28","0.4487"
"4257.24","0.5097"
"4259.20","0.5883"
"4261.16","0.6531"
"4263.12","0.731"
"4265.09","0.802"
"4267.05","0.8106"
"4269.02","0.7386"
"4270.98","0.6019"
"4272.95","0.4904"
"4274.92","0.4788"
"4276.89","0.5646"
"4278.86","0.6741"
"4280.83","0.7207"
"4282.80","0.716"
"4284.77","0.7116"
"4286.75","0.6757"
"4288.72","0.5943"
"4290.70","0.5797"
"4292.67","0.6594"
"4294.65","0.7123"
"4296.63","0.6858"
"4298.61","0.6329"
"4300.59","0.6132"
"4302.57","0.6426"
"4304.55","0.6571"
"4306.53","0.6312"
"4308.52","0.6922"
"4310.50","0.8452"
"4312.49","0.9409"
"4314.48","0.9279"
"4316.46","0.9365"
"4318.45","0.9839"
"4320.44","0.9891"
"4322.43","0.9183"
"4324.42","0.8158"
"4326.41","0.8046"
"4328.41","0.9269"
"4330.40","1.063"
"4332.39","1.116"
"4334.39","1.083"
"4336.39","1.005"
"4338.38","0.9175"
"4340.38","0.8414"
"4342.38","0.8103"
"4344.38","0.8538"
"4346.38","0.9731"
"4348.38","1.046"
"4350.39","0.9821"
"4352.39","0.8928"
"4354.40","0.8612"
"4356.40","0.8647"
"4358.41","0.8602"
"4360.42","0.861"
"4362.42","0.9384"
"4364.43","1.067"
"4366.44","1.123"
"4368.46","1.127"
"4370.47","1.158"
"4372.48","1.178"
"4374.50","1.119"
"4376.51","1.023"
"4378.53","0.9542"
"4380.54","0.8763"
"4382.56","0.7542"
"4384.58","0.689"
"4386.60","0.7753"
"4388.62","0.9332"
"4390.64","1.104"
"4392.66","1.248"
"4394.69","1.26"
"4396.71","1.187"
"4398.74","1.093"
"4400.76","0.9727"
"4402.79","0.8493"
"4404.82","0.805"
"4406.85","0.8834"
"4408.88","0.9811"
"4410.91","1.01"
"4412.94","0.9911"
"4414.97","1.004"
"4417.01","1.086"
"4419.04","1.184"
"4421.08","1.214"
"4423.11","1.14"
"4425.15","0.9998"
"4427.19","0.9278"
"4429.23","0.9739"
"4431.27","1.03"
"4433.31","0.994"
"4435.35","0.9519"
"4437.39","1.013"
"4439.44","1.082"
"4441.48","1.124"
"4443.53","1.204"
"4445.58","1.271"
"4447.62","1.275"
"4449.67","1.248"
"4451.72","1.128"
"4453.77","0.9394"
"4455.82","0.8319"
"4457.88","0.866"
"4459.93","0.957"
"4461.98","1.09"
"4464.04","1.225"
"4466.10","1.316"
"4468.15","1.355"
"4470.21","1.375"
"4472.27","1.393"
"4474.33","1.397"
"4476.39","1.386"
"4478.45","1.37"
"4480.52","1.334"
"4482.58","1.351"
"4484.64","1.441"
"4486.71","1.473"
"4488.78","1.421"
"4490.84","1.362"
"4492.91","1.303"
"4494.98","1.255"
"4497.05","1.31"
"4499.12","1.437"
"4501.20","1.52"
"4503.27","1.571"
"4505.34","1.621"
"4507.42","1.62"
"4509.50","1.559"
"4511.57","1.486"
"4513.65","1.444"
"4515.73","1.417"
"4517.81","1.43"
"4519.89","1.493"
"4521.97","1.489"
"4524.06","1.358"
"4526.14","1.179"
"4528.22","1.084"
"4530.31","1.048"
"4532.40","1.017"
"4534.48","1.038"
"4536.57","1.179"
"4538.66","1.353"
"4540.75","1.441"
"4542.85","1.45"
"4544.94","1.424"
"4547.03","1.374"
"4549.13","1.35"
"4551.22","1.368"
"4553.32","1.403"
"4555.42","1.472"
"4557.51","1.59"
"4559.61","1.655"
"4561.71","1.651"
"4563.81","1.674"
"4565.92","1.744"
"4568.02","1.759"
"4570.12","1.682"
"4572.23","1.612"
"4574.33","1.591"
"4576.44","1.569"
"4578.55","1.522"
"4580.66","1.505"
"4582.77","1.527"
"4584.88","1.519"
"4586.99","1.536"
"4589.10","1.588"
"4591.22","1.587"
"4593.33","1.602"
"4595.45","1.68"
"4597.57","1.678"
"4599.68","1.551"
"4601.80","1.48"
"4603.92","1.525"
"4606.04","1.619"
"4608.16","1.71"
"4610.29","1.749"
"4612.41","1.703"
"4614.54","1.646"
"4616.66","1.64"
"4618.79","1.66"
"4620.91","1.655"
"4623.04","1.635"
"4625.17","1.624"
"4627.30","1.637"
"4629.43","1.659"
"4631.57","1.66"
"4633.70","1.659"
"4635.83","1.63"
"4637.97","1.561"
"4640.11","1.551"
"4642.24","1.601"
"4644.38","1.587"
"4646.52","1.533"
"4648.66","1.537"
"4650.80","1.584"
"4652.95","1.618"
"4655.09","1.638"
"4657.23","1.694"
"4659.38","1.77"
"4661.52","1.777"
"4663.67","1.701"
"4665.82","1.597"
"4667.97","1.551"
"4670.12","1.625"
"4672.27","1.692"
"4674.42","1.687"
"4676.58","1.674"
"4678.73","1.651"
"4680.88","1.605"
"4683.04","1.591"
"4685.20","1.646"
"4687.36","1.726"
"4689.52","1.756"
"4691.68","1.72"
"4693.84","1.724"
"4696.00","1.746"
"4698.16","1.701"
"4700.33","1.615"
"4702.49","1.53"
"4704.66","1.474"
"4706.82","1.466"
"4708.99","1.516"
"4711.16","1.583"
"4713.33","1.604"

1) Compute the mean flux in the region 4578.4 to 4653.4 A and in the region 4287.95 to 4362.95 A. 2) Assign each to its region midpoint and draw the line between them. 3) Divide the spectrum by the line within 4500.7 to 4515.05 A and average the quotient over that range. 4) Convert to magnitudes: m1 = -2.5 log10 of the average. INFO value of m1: -0.17 mag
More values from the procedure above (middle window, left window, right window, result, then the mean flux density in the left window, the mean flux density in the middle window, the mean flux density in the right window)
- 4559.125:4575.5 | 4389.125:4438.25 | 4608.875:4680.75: -0.162 mag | 1.04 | 1.67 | 1.64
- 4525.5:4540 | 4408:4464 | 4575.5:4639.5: 0.206 mag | 1.06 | 1.13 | 1.61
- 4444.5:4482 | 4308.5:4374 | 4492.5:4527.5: 0.084 mag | 0.957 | 1.21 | 1.44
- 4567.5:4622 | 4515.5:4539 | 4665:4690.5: -0.130 mag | 1.25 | 1.61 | 1.65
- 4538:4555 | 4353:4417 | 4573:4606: 0.035 mag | 0.986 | 1.4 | 1.57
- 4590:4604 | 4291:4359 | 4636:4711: -0.093 mag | 0.856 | 1.59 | 1.63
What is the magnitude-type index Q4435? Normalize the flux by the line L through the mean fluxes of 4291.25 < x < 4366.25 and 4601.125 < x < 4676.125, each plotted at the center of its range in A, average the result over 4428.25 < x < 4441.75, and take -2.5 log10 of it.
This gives 0.11 mag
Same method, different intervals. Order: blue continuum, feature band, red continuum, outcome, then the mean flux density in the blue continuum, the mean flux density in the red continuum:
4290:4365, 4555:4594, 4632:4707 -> -0.13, 0.859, 1.64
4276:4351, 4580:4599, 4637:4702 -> -0.09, 0.814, 1.65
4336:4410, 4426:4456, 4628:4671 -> 0.06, 0.969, 1.63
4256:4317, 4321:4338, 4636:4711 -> -0.22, 0.682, 1.63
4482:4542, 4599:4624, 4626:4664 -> -0.05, 1.37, 1.63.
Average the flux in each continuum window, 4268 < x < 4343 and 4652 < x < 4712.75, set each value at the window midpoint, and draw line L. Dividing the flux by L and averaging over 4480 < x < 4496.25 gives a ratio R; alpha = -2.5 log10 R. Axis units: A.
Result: -0.15 mag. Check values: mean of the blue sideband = 0.774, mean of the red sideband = 1.65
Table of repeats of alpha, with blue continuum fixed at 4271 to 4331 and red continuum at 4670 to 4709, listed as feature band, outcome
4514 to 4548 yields -0.023 mag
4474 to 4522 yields -0.198 mag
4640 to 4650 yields -0.018 mag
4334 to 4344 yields -0.113 mag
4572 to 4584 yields -0.124 mag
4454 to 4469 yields 0.033 mag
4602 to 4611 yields -0.127 mag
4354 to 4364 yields -0.019 mag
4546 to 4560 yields -0.097 mag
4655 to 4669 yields -0.067 mag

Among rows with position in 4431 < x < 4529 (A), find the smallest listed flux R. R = 0.8319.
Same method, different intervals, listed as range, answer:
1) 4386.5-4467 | 0.7753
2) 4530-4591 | 1.017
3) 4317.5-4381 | 0.8046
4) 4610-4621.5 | 1.64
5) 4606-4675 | 1.533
